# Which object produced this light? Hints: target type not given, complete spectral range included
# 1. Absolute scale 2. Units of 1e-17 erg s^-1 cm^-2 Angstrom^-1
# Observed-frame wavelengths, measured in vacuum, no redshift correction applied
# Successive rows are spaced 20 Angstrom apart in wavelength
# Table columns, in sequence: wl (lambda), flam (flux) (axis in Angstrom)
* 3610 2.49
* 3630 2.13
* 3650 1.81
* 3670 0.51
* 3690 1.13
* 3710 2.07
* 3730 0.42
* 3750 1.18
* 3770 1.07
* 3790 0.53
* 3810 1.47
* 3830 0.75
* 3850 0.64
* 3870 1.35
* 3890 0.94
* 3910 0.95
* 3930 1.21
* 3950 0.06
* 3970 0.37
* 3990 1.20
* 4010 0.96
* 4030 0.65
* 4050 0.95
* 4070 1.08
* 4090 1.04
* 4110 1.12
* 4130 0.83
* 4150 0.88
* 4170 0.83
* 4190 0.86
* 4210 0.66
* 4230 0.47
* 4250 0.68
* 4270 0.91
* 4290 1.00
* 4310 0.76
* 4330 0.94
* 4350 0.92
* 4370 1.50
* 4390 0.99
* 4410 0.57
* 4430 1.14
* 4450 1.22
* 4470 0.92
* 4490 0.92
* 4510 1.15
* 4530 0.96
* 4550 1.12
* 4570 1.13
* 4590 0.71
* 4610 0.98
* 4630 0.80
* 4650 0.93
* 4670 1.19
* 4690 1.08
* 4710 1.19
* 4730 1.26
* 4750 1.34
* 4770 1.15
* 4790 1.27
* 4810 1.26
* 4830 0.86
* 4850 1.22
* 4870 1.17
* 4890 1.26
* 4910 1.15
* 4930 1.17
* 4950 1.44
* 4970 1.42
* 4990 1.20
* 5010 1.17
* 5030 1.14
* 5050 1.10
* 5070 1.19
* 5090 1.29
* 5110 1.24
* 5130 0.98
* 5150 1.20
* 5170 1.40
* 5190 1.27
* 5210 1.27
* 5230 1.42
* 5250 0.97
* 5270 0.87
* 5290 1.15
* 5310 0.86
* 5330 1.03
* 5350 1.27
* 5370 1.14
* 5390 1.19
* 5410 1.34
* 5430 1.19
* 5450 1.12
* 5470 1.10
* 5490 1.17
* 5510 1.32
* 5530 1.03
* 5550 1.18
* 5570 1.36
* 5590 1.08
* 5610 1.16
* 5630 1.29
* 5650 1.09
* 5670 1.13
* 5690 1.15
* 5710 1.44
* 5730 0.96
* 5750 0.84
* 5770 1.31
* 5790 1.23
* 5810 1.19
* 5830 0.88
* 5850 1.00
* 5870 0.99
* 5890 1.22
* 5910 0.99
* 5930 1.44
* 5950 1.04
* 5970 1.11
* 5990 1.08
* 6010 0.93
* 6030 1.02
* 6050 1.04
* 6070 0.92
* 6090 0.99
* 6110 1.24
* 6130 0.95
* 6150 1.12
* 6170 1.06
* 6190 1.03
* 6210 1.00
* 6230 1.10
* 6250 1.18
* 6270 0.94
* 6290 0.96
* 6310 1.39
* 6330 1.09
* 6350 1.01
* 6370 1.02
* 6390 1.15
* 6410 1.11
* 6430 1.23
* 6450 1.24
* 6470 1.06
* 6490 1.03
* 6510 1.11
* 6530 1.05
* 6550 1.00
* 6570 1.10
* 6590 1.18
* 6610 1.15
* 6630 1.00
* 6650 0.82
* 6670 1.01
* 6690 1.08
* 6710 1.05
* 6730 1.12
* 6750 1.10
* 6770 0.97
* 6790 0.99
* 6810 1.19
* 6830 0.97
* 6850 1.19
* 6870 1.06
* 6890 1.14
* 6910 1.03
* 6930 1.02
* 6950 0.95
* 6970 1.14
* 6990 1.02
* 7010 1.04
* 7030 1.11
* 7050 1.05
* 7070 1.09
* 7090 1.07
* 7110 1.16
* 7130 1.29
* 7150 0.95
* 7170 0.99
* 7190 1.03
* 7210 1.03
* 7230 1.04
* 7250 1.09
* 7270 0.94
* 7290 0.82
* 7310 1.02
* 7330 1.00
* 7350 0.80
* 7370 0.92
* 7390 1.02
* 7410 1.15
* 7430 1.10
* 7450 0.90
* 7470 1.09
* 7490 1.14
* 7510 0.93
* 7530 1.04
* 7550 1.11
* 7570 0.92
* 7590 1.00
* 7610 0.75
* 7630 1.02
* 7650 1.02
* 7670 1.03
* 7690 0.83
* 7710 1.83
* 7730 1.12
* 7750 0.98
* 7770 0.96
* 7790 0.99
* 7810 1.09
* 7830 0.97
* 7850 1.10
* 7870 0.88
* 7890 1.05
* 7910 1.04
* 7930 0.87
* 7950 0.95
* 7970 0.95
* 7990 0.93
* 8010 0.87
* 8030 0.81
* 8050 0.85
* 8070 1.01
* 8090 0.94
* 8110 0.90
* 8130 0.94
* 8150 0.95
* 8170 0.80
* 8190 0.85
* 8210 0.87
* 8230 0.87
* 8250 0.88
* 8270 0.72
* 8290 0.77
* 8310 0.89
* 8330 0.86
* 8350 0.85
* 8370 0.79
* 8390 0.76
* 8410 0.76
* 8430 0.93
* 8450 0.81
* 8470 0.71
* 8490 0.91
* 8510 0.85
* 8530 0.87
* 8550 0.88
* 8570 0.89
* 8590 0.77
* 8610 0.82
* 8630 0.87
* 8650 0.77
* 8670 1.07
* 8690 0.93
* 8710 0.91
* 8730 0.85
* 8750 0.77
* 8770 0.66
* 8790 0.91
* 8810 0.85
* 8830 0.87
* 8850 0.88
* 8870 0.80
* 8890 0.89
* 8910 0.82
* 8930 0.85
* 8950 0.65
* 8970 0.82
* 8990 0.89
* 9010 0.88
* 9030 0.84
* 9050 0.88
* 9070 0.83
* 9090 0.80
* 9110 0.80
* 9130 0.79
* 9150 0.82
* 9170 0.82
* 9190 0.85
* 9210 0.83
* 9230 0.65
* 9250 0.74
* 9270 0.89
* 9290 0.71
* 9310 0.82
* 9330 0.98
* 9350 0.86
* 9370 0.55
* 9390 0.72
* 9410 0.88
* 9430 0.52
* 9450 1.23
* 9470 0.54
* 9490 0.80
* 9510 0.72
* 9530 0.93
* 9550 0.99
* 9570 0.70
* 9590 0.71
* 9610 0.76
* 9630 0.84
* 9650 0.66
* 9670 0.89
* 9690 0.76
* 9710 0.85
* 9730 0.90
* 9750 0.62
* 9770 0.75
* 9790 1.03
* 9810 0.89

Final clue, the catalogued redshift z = 0.17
